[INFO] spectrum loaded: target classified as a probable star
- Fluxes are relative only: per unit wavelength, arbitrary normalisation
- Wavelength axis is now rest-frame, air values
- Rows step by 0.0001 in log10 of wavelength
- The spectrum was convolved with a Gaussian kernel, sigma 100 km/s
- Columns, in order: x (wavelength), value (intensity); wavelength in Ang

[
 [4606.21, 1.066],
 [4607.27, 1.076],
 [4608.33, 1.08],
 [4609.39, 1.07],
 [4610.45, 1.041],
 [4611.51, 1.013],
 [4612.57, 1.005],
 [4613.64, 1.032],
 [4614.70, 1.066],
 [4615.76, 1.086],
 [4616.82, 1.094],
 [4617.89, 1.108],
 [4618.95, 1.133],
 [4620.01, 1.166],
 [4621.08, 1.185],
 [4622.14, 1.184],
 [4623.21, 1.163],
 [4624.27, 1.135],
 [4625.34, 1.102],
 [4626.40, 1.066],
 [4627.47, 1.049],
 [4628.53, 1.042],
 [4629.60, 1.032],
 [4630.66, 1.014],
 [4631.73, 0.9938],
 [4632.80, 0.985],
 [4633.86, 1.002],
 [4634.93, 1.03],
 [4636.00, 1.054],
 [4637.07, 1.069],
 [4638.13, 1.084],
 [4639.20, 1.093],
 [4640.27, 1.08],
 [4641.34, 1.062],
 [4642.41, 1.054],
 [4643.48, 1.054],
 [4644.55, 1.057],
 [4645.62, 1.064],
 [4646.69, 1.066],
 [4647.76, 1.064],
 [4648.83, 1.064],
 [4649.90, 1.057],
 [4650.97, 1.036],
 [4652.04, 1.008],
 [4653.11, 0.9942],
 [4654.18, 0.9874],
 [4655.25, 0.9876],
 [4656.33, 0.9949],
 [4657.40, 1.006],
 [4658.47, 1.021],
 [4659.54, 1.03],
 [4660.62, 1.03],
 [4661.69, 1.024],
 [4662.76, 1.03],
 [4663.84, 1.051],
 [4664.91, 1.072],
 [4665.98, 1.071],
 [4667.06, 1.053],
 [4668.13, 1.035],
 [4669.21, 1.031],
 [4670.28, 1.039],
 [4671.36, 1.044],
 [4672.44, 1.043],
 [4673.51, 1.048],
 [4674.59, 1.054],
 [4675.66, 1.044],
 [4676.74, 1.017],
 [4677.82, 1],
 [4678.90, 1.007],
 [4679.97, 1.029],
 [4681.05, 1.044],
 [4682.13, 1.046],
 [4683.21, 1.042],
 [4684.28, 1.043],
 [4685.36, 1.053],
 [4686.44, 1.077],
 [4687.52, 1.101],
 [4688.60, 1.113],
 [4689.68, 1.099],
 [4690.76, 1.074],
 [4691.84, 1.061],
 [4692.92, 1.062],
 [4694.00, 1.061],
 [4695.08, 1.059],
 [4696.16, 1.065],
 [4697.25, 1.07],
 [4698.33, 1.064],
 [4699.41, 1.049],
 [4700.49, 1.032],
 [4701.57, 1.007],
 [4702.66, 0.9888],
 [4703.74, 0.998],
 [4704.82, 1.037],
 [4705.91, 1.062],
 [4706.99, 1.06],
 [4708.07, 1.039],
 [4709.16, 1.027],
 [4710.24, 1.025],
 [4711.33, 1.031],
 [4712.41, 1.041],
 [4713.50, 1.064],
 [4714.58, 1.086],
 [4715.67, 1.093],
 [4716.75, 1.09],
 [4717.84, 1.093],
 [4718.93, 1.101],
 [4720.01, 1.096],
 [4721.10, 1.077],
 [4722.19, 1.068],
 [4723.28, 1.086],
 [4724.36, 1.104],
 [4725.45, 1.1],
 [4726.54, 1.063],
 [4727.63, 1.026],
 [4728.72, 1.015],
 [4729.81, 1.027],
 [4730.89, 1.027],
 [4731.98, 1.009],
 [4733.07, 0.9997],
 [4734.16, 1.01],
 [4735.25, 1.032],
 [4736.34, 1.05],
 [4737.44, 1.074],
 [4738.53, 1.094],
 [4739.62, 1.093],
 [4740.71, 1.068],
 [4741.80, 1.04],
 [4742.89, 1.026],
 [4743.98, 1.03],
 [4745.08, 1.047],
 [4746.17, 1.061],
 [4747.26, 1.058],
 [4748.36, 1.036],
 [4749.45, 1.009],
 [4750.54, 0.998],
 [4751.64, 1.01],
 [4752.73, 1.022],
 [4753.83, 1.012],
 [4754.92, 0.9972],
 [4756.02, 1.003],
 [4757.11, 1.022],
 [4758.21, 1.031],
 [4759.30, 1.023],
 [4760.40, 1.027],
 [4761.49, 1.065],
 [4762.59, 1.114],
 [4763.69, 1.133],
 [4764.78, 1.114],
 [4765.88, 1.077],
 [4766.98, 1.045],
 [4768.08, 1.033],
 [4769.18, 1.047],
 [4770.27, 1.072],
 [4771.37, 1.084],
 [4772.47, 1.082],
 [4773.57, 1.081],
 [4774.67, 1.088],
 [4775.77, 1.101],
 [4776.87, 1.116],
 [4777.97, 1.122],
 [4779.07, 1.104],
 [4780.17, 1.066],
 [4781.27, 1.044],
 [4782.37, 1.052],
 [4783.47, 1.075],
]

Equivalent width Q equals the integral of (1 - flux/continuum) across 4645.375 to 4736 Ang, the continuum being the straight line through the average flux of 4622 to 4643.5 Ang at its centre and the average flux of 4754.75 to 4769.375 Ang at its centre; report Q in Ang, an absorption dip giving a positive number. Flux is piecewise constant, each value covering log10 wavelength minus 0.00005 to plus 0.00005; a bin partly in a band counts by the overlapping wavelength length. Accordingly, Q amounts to 1.0 Ang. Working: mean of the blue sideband 1.06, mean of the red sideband 1.05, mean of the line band 1.05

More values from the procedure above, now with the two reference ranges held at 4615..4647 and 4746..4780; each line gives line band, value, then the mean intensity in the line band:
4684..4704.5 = 0.2 Ang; 1.06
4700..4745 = 0.5 Ang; 1.05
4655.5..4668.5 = 0.5 Ang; 1.03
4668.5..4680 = 0.4 Ang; 1.03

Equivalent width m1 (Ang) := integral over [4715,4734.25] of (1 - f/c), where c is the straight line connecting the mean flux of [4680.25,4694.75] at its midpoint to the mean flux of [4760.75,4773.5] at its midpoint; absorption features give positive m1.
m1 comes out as 0.19 Ang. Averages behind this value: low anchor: 1.07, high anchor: 1.08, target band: 1.06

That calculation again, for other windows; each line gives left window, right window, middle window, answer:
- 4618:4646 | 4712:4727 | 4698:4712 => 0.6 Ang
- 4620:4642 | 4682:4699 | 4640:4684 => 1.4 Ang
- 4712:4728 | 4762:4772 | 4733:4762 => 1.2 Ang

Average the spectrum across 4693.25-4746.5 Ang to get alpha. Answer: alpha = 1.05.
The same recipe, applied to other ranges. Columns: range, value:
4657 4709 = 1.05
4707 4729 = 1.07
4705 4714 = 1.04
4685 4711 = 1.05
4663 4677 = 1.05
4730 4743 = 1.04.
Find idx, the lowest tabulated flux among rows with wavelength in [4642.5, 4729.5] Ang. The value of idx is 0.9874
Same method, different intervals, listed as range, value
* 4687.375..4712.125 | 0.9888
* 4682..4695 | 1.042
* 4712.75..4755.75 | 0.9972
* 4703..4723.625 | 0.998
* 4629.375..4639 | 0.985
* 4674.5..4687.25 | 1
